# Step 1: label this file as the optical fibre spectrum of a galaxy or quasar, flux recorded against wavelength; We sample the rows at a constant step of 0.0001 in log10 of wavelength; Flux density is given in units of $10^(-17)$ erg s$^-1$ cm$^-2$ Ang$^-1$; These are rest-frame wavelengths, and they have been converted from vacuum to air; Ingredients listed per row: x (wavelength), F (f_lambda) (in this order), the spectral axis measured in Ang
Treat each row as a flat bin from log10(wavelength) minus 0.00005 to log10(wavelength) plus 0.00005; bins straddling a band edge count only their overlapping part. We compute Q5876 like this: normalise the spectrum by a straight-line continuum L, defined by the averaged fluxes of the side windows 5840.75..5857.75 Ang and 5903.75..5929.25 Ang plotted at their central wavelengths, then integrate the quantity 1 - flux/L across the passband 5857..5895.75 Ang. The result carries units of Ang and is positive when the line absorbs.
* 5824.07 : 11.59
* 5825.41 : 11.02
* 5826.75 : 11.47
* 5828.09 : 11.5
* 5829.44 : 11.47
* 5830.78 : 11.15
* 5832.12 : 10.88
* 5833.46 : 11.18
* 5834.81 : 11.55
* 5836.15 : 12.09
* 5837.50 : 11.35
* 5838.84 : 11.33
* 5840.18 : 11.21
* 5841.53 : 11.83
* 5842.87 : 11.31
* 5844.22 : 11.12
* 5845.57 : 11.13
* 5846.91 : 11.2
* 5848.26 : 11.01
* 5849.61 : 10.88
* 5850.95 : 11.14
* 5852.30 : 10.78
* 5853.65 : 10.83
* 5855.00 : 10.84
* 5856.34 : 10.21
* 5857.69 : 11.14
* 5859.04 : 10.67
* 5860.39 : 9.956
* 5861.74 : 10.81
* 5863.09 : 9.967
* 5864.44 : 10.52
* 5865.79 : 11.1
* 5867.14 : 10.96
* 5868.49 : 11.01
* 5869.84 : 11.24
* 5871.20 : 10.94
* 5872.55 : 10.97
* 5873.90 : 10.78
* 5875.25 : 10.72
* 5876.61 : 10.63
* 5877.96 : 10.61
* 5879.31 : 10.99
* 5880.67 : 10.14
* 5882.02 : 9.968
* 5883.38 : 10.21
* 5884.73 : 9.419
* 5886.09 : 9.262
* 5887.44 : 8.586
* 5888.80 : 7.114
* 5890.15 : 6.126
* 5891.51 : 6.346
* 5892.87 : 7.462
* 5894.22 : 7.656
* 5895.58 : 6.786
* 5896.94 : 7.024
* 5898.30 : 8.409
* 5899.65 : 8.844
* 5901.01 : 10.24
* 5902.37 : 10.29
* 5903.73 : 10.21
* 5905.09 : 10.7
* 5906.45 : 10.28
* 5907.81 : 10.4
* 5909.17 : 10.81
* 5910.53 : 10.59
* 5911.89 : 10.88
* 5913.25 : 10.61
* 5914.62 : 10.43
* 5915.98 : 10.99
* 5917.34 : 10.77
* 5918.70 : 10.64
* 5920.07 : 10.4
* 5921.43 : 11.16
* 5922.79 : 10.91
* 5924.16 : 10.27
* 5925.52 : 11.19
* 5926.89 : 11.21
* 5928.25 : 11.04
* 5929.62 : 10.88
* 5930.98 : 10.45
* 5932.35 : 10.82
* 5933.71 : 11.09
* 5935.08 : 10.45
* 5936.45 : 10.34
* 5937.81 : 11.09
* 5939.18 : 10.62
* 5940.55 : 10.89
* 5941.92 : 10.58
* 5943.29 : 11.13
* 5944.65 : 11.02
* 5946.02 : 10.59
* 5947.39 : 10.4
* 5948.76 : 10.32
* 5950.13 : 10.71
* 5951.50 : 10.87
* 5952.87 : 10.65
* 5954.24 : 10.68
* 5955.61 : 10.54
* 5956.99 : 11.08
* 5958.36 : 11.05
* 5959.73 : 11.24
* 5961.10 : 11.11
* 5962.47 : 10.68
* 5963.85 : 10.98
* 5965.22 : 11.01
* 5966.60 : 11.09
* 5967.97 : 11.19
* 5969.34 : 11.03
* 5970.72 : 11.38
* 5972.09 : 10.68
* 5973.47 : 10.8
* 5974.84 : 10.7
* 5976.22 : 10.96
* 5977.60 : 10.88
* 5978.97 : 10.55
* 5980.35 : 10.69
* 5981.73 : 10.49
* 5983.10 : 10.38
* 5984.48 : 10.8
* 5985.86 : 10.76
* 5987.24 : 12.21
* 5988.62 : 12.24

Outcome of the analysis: 4.08 Ang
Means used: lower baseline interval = 11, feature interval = 9.76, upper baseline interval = 10.7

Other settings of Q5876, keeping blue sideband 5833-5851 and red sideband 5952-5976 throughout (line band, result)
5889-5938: 5.2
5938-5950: 0.3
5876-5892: 2.9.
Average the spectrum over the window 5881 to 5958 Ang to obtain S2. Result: 10.1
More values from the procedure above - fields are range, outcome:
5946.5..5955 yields 10.6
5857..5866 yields 10.6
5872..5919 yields 9.59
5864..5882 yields 10.8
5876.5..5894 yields 8.9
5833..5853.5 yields 11.3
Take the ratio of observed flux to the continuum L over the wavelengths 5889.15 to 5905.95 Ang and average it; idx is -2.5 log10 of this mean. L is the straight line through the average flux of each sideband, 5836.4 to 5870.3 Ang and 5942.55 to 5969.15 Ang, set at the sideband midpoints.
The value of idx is 0.29 mag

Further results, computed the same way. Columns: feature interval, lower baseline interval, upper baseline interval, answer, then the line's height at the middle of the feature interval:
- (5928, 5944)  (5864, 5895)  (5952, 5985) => -0.04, 10.4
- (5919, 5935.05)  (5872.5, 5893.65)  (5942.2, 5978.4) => -0.07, 10.2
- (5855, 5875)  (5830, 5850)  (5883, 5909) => -0.06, 10.1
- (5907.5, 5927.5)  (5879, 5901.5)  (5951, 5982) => -0.16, 9.32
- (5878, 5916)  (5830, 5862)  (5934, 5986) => 0.18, 11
